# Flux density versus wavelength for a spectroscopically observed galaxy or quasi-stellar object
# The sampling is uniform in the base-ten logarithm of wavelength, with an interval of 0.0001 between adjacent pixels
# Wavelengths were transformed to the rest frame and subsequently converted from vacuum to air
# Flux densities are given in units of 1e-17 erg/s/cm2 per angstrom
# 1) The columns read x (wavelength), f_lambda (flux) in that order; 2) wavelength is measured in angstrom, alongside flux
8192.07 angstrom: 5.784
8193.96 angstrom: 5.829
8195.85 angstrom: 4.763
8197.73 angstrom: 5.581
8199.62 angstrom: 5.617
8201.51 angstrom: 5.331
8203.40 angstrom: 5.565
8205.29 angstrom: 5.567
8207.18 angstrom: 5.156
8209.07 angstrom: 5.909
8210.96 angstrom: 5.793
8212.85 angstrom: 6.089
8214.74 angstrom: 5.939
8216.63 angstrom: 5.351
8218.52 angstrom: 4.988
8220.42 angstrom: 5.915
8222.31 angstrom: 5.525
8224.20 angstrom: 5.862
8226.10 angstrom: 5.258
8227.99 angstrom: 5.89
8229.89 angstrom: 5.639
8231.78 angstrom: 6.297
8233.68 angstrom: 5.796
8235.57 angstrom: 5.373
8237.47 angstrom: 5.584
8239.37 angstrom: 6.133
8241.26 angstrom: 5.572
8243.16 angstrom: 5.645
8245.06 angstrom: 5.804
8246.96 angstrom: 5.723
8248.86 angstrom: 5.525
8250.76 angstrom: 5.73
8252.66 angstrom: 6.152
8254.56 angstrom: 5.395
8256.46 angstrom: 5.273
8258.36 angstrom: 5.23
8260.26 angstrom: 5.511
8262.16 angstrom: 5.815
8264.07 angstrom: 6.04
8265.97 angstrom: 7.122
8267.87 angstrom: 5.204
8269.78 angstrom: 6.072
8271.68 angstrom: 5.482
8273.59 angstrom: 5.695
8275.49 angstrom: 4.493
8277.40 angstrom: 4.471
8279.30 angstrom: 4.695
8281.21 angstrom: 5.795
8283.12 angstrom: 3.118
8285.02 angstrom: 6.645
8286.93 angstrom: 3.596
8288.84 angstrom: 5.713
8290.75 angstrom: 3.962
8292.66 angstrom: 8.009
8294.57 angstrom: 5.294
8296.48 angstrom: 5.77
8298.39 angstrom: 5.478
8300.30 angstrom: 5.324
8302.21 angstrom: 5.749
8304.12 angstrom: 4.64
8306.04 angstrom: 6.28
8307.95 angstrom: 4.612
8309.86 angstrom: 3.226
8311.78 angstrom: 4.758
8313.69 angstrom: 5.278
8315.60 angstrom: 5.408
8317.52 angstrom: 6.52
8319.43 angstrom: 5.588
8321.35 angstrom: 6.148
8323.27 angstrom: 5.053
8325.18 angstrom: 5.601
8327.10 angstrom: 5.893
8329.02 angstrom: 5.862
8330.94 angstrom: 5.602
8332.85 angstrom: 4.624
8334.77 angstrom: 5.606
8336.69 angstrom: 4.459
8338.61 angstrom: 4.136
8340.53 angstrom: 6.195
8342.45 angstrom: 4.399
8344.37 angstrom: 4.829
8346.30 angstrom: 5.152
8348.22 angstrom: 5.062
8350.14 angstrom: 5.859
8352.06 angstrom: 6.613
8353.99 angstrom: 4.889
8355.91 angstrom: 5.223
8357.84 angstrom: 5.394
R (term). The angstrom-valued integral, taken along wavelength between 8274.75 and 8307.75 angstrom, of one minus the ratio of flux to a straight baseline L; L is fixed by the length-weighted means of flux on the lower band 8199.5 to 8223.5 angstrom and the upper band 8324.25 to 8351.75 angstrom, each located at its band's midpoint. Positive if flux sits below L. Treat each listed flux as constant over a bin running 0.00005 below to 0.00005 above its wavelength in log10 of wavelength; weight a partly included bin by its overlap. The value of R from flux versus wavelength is 1.0 angstrom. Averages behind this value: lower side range 5.6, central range 5.23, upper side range 5.27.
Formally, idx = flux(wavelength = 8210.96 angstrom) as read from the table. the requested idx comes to 5.793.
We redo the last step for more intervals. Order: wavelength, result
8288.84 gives 5.713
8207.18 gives 5.156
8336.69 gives 4.459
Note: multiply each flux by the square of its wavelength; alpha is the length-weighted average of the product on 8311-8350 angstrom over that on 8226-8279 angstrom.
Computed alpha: 0.96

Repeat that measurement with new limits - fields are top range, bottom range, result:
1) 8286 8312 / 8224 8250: 0.92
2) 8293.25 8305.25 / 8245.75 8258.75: 0.99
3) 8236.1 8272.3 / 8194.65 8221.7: 1.05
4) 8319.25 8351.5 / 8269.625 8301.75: 1.02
